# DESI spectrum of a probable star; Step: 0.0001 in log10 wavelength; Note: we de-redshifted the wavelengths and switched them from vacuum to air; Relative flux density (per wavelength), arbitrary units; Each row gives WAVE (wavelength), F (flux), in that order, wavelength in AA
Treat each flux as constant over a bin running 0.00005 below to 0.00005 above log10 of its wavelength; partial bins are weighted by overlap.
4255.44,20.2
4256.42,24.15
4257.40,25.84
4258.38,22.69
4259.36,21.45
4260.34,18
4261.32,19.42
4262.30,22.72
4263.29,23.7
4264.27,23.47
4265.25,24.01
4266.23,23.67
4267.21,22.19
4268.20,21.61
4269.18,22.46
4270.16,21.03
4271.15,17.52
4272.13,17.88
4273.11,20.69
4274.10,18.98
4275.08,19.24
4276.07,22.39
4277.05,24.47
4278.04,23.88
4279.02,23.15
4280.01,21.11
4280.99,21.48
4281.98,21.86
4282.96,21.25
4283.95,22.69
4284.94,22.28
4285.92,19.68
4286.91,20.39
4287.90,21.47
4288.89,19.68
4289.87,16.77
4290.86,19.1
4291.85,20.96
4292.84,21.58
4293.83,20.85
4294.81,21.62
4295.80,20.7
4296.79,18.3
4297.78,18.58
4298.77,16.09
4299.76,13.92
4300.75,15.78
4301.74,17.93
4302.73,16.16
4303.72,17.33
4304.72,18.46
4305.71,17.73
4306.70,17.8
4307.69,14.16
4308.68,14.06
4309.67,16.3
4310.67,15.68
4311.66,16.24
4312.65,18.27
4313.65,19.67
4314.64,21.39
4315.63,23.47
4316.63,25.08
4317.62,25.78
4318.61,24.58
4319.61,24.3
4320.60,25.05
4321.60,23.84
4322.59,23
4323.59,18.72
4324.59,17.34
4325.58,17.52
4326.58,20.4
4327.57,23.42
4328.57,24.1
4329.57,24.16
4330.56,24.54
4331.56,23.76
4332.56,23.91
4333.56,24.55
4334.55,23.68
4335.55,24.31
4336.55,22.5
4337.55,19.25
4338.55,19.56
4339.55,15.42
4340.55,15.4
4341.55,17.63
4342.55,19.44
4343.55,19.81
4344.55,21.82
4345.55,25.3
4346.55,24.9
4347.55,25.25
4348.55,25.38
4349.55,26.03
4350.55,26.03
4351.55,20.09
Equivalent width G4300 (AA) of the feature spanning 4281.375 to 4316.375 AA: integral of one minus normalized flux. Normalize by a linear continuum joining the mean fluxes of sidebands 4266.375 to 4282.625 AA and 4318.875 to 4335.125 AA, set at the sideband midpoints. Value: 4.90 AA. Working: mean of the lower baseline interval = 21.3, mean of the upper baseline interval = 22.7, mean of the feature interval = 18.9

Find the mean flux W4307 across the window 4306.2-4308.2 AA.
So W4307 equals 16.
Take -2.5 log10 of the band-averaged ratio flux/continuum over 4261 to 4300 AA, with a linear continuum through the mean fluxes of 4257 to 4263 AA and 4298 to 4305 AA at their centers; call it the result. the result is -0.10 mag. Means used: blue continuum 21.7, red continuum 16.5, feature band 20.9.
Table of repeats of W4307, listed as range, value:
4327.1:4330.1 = 23.9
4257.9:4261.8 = 20.4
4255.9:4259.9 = 23.4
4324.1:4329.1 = 20.6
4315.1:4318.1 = 24.7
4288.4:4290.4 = 18.3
